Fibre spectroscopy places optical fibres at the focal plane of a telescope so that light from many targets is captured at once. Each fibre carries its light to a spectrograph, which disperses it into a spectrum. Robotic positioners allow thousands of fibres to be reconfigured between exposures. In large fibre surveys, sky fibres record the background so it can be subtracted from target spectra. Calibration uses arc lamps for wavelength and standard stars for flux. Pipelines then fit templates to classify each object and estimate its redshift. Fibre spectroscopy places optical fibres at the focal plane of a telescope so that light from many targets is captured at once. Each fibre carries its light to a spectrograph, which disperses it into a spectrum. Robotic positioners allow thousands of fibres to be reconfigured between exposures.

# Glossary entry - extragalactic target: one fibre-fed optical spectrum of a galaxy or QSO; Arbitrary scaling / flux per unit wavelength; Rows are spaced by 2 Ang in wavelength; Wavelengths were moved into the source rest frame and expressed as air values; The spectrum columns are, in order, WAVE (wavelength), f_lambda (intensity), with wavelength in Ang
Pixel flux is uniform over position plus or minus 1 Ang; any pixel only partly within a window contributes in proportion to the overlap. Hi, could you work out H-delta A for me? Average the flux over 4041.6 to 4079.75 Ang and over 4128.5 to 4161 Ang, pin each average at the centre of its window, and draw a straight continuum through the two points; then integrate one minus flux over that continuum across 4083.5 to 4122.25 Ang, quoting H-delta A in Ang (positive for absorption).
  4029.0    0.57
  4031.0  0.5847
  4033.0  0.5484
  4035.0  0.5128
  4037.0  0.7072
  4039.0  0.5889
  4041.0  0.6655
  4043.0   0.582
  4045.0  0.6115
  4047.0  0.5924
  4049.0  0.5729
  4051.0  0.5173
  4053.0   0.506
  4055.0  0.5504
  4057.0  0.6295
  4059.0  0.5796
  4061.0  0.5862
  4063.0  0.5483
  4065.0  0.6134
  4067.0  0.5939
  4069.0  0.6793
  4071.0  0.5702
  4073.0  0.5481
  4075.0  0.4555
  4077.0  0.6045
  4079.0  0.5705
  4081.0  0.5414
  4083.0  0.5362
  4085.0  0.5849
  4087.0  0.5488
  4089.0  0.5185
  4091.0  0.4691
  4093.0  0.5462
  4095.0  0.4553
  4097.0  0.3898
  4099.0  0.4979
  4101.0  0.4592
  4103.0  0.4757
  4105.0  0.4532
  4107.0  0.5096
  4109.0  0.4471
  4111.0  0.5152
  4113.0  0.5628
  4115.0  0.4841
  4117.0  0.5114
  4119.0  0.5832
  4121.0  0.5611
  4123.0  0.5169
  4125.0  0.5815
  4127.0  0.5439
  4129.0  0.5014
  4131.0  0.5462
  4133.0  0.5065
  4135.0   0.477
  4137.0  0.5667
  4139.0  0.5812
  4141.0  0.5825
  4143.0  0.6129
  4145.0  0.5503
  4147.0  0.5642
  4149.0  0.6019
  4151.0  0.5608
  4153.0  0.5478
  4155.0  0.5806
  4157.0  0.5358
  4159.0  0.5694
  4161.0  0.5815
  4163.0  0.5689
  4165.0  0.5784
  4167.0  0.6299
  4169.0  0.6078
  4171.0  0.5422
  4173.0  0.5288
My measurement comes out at 4.2 Ang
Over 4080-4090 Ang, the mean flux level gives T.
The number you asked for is 0.546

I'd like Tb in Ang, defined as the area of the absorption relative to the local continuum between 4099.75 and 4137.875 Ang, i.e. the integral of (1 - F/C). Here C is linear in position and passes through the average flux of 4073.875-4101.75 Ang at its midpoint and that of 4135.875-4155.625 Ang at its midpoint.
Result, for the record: 2.1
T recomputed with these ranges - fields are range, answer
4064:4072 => 0.614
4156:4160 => 0.553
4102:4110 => 0.471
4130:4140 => 0.536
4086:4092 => 0.512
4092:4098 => 0.464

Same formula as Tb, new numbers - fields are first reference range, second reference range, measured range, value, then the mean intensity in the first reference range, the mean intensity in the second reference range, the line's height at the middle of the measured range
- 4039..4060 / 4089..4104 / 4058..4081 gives -1.74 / 0.581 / 0.474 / 0.535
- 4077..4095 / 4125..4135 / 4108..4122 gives 0.16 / 0.538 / 0.525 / 0.53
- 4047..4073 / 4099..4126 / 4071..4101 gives 1.49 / 0.578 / 0.512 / 0.545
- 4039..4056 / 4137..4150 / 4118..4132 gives 0.78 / 0.576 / 0.581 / 0.58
